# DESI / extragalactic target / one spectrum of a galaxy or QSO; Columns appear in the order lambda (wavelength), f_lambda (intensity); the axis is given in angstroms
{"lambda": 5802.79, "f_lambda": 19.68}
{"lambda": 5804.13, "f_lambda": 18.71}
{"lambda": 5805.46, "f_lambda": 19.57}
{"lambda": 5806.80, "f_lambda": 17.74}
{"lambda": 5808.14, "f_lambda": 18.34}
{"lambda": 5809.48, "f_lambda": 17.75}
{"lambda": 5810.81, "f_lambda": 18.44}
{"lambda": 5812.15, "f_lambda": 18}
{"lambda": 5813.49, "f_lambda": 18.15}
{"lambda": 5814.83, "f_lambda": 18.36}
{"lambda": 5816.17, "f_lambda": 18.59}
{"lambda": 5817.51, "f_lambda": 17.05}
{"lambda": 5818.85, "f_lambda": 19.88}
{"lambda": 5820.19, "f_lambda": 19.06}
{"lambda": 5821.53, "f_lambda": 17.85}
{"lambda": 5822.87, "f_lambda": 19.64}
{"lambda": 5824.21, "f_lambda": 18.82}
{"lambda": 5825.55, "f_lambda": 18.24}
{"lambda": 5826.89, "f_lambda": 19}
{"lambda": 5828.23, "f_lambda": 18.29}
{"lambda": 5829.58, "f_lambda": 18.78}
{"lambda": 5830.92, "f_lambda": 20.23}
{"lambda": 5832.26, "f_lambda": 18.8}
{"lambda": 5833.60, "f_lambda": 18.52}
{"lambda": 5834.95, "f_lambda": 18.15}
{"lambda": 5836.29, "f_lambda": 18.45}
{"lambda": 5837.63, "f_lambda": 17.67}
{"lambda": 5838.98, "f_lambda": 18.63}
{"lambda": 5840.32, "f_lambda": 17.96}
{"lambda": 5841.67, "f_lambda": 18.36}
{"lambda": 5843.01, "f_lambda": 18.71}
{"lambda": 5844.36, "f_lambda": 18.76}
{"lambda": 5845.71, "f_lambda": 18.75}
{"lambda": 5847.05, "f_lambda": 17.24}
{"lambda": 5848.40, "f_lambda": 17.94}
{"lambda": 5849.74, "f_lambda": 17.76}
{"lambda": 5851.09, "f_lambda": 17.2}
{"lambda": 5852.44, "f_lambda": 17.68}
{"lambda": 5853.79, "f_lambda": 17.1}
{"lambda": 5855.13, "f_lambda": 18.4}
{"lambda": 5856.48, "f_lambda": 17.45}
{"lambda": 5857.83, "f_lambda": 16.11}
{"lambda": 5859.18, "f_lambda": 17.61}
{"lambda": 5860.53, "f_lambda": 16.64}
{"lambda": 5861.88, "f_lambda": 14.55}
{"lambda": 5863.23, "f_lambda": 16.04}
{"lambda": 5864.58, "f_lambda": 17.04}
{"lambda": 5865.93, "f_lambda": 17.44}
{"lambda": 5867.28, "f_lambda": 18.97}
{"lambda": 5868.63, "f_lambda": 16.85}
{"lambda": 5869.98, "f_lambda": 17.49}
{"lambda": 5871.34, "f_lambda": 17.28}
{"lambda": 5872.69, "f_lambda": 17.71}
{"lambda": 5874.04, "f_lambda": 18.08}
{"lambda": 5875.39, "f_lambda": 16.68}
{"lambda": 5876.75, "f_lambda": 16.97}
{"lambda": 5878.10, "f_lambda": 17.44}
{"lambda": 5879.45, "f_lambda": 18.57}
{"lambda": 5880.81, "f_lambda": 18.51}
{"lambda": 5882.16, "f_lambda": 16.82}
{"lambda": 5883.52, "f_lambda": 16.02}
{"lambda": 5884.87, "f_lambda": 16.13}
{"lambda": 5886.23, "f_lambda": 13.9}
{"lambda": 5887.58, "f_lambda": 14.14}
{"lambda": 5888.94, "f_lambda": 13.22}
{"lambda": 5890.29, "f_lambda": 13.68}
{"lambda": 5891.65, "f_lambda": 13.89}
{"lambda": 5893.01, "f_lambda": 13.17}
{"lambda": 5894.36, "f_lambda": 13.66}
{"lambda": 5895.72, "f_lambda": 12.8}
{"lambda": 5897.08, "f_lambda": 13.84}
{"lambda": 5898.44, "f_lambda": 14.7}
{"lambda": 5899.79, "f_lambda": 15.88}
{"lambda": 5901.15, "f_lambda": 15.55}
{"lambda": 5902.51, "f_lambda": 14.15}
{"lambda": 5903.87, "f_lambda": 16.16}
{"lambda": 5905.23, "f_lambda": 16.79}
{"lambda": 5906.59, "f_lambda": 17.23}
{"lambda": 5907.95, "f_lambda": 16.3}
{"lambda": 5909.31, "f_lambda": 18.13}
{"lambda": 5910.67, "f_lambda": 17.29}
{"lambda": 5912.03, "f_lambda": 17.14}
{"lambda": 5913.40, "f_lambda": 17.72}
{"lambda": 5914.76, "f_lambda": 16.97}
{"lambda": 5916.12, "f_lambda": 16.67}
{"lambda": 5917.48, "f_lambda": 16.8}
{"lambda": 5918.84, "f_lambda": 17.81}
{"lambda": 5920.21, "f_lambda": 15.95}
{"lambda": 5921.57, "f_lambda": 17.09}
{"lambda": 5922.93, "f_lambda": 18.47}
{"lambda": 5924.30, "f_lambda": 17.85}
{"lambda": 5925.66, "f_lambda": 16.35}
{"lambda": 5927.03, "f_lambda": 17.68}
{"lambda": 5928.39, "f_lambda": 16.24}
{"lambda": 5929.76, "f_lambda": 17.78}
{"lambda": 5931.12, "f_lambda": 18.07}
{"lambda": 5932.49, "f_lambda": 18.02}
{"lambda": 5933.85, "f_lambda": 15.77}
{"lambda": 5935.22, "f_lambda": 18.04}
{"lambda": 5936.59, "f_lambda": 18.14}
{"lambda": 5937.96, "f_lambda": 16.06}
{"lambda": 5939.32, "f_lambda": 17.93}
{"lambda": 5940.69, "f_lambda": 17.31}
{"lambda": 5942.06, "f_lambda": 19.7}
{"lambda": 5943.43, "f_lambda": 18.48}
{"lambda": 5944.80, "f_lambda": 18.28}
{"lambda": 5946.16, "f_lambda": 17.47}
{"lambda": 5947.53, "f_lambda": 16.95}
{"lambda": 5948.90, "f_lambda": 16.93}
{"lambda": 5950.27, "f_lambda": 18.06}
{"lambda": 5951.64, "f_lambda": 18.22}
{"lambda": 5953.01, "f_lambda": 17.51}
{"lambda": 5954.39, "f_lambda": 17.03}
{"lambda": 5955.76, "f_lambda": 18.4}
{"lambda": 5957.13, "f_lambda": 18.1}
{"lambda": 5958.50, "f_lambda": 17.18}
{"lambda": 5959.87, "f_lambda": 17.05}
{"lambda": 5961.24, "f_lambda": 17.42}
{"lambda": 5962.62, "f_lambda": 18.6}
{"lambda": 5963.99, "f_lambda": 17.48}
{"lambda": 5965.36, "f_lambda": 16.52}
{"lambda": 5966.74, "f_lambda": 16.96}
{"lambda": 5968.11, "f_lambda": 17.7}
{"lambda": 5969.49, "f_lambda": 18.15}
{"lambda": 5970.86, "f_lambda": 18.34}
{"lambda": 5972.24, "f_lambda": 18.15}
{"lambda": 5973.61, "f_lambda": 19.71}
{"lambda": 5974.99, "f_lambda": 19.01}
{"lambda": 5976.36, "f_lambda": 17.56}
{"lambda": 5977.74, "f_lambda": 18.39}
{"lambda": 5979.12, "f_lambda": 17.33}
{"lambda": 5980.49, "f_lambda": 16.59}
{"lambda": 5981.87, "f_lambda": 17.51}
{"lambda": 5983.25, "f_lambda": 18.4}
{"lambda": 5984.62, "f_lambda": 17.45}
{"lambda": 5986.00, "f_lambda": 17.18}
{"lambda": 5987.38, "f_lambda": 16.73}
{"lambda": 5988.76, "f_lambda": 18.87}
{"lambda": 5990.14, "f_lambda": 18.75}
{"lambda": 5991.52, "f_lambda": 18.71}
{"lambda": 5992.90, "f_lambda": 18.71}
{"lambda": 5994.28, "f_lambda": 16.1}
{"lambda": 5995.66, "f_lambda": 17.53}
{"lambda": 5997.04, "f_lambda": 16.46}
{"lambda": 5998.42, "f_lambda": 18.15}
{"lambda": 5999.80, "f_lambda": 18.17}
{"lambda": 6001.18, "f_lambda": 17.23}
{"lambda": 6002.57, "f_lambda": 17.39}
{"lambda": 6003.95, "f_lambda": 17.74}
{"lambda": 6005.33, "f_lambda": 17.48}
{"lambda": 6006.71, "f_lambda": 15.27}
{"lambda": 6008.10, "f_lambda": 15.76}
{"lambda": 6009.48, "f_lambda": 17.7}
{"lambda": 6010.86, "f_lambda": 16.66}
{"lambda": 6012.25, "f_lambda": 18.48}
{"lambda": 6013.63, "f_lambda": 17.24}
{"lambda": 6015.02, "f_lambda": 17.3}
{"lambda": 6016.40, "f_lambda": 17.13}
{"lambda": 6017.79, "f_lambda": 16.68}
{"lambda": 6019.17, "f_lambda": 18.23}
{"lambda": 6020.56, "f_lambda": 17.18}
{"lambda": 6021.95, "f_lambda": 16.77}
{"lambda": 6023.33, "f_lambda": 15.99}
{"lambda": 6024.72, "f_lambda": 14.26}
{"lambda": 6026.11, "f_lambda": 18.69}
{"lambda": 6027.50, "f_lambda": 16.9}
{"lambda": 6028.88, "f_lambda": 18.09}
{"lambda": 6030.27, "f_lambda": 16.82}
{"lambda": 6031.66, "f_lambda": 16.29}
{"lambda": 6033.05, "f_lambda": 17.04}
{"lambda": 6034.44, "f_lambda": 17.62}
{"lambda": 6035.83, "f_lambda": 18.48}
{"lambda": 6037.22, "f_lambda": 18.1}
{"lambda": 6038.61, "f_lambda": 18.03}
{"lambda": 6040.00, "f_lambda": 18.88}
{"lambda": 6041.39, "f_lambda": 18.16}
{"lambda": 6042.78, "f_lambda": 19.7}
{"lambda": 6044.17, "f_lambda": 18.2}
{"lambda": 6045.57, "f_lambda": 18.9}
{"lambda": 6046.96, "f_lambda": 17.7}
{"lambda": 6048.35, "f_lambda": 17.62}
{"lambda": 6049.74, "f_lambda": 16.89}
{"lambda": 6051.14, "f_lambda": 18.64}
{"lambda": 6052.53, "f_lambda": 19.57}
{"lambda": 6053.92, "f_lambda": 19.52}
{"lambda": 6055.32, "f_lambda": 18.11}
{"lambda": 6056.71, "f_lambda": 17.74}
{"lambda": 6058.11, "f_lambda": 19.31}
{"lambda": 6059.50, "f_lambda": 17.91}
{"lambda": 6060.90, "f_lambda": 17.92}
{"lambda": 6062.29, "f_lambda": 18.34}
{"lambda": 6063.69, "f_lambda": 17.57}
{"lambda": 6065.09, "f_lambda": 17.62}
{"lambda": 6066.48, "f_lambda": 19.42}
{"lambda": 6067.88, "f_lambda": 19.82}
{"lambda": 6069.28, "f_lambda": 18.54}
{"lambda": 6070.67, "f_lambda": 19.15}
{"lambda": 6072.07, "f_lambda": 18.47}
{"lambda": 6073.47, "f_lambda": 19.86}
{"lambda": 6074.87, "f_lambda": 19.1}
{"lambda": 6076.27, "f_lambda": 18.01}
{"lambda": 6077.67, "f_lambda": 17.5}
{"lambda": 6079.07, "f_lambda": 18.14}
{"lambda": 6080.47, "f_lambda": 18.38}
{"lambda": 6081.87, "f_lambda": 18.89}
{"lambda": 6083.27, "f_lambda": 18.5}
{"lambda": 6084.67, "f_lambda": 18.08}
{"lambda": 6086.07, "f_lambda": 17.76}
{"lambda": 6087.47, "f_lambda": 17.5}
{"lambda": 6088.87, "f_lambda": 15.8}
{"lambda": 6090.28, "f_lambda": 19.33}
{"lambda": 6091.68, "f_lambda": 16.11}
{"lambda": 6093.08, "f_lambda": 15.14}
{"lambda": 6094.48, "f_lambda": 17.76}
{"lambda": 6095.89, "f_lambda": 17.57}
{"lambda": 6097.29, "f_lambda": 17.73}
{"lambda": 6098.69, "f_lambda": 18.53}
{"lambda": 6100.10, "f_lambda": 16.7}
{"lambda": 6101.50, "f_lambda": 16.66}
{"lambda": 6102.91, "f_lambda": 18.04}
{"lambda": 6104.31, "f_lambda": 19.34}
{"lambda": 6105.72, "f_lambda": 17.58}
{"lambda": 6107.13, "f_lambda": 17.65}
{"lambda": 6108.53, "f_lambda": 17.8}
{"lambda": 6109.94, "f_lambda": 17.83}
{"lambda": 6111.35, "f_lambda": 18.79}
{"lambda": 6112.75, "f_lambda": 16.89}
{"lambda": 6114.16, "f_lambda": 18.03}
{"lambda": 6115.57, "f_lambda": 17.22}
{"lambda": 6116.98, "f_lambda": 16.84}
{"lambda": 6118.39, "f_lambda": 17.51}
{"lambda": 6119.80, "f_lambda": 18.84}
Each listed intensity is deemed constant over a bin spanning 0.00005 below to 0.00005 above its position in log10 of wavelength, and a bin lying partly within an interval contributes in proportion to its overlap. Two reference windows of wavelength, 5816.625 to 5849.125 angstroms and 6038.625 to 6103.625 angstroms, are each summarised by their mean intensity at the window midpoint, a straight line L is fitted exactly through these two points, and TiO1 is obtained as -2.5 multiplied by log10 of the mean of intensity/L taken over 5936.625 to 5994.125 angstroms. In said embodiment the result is 0.03 mag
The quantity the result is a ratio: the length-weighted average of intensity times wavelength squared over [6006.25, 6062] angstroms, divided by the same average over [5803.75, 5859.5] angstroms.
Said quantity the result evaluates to 1.0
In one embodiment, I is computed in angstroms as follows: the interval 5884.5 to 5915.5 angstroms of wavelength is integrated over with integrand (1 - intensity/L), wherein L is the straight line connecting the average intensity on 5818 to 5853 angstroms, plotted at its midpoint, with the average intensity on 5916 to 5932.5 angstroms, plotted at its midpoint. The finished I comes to 4.0 angstroms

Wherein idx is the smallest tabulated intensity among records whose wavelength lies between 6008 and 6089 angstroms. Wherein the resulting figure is 14.26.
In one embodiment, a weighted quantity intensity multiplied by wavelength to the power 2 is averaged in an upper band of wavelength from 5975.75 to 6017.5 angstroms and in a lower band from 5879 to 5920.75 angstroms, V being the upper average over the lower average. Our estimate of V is 1.1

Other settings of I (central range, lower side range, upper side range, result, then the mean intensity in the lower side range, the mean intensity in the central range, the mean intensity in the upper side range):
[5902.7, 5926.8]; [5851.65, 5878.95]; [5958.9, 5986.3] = 0.6 angstroms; 17.2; 17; 17.8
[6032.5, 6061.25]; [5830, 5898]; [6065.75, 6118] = -0.9 angstroms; 16.9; 18.3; 18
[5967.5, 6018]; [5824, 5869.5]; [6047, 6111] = 1.1 angstroms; 17.9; 17.6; 18.1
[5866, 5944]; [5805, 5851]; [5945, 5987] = 6.2 angstroms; 18.4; 16.6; 17.7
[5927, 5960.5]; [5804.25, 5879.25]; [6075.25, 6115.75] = 0.5 angstroms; 18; 17.6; 17.7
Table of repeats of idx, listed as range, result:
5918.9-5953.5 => 15.77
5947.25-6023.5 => 15.27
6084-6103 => 15.14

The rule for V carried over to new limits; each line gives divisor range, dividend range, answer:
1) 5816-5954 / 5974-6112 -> 1.09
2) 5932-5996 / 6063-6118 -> 1.05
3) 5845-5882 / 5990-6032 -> 1.04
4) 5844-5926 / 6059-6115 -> 1.16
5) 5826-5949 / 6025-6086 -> 1.13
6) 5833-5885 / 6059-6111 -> 1.11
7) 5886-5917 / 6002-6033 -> 1.15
